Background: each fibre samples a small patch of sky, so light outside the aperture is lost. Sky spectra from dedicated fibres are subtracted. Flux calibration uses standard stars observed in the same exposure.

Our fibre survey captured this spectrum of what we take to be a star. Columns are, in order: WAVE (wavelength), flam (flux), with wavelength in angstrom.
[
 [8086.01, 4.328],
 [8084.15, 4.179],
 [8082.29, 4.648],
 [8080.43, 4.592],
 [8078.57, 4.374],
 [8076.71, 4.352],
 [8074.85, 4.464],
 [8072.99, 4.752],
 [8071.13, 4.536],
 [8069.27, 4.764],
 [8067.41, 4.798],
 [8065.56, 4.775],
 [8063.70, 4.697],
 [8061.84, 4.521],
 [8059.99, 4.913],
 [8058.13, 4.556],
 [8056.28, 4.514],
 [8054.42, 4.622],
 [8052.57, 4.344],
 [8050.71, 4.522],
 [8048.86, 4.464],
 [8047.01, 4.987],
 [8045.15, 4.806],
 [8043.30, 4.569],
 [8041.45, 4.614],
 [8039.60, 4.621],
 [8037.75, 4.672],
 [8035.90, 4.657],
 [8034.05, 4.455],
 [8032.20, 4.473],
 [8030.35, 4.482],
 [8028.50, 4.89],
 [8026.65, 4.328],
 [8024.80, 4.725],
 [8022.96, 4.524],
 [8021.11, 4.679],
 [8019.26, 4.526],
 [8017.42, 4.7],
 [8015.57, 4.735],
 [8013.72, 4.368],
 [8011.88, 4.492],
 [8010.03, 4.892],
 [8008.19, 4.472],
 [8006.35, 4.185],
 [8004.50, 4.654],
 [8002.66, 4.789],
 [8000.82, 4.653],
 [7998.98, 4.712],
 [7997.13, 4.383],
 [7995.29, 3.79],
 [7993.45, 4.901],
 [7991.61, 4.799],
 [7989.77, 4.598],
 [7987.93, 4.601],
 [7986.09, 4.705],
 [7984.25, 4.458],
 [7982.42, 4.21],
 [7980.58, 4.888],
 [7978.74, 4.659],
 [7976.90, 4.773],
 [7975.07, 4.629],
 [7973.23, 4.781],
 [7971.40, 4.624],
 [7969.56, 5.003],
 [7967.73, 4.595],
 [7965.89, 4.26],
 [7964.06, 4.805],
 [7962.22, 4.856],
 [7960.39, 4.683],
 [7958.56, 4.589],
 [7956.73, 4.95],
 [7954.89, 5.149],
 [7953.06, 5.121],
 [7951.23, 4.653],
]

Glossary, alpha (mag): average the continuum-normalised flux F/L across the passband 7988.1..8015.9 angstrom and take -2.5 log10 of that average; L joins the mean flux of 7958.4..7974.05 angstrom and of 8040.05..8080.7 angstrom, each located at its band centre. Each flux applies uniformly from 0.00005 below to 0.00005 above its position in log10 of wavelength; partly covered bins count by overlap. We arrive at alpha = 0.02 mag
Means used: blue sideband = 4.69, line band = 4.56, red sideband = 4.62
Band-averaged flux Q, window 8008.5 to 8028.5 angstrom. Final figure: 4.61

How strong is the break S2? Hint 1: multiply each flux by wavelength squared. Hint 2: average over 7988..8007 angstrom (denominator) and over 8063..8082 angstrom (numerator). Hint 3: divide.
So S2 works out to 1.0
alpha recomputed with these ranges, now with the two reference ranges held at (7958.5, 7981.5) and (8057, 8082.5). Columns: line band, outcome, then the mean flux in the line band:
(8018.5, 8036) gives 0.021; 4.57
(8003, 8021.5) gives 0.023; 4.57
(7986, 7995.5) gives 0.018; 4.61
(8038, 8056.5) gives 0.007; 4.61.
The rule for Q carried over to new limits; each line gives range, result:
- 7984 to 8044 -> 4.58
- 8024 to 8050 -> 4.62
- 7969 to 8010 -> 4.61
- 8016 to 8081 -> 4.61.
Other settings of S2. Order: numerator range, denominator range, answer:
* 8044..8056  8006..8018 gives 1.02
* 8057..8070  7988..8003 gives 1.05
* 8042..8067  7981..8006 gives 1.03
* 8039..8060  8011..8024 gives 1.02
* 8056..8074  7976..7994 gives 1.03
